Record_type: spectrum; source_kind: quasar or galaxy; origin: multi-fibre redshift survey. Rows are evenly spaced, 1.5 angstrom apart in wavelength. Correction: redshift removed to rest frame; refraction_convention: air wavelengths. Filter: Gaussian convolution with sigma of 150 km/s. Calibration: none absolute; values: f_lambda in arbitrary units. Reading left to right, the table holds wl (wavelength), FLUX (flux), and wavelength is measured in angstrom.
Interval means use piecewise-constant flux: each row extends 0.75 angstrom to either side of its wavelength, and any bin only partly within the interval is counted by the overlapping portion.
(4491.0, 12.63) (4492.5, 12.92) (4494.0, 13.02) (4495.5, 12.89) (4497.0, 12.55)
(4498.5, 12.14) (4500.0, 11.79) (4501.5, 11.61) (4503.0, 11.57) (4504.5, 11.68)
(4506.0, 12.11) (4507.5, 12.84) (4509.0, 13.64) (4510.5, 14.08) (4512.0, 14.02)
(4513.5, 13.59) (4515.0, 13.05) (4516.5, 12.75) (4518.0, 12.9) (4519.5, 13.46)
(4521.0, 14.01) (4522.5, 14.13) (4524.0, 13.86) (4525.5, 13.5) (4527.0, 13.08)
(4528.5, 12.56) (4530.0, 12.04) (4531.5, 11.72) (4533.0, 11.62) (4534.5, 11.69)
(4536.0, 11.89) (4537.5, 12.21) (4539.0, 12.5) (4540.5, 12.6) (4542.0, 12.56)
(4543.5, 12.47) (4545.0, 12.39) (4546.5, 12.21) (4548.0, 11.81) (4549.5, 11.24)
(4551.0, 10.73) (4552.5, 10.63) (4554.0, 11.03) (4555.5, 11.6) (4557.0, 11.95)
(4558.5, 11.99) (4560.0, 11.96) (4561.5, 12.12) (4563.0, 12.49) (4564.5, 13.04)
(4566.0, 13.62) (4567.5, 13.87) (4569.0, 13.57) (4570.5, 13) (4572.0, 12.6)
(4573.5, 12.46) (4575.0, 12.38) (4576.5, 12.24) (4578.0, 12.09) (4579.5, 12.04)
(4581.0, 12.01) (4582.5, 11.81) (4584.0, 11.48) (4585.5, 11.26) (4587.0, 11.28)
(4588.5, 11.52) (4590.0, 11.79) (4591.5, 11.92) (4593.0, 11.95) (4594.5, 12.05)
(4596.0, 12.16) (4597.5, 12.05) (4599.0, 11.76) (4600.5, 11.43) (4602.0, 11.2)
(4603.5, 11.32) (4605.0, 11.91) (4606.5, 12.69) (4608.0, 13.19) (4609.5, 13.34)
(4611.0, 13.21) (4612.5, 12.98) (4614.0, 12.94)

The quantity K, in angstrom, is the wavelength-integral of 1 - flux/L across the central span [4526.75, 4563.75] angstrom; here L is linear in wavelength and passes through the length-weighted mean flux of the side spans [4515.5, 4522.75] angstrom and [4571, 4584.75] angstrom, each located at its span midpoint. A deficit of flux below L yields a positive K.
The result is 2.55 angstrom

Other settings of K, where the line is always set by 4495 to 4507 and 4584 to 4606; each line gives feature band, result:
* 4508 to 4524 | -2.11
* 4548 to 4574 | -0.88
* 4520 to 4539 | -1.21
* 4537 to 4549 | -0.44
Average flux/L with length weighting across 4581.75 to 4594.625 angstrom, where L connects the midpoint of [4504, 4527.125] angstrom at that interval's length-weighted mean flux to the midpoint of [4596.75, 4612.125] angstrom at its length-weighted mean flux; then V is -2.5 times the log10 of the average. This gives 0.07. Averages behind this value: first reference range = 13.3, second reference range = 12.2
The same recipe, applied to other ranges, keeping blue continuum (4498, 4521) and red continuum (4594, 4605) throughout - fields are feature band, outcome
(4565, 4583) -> -0.06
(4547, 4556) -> 0.10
